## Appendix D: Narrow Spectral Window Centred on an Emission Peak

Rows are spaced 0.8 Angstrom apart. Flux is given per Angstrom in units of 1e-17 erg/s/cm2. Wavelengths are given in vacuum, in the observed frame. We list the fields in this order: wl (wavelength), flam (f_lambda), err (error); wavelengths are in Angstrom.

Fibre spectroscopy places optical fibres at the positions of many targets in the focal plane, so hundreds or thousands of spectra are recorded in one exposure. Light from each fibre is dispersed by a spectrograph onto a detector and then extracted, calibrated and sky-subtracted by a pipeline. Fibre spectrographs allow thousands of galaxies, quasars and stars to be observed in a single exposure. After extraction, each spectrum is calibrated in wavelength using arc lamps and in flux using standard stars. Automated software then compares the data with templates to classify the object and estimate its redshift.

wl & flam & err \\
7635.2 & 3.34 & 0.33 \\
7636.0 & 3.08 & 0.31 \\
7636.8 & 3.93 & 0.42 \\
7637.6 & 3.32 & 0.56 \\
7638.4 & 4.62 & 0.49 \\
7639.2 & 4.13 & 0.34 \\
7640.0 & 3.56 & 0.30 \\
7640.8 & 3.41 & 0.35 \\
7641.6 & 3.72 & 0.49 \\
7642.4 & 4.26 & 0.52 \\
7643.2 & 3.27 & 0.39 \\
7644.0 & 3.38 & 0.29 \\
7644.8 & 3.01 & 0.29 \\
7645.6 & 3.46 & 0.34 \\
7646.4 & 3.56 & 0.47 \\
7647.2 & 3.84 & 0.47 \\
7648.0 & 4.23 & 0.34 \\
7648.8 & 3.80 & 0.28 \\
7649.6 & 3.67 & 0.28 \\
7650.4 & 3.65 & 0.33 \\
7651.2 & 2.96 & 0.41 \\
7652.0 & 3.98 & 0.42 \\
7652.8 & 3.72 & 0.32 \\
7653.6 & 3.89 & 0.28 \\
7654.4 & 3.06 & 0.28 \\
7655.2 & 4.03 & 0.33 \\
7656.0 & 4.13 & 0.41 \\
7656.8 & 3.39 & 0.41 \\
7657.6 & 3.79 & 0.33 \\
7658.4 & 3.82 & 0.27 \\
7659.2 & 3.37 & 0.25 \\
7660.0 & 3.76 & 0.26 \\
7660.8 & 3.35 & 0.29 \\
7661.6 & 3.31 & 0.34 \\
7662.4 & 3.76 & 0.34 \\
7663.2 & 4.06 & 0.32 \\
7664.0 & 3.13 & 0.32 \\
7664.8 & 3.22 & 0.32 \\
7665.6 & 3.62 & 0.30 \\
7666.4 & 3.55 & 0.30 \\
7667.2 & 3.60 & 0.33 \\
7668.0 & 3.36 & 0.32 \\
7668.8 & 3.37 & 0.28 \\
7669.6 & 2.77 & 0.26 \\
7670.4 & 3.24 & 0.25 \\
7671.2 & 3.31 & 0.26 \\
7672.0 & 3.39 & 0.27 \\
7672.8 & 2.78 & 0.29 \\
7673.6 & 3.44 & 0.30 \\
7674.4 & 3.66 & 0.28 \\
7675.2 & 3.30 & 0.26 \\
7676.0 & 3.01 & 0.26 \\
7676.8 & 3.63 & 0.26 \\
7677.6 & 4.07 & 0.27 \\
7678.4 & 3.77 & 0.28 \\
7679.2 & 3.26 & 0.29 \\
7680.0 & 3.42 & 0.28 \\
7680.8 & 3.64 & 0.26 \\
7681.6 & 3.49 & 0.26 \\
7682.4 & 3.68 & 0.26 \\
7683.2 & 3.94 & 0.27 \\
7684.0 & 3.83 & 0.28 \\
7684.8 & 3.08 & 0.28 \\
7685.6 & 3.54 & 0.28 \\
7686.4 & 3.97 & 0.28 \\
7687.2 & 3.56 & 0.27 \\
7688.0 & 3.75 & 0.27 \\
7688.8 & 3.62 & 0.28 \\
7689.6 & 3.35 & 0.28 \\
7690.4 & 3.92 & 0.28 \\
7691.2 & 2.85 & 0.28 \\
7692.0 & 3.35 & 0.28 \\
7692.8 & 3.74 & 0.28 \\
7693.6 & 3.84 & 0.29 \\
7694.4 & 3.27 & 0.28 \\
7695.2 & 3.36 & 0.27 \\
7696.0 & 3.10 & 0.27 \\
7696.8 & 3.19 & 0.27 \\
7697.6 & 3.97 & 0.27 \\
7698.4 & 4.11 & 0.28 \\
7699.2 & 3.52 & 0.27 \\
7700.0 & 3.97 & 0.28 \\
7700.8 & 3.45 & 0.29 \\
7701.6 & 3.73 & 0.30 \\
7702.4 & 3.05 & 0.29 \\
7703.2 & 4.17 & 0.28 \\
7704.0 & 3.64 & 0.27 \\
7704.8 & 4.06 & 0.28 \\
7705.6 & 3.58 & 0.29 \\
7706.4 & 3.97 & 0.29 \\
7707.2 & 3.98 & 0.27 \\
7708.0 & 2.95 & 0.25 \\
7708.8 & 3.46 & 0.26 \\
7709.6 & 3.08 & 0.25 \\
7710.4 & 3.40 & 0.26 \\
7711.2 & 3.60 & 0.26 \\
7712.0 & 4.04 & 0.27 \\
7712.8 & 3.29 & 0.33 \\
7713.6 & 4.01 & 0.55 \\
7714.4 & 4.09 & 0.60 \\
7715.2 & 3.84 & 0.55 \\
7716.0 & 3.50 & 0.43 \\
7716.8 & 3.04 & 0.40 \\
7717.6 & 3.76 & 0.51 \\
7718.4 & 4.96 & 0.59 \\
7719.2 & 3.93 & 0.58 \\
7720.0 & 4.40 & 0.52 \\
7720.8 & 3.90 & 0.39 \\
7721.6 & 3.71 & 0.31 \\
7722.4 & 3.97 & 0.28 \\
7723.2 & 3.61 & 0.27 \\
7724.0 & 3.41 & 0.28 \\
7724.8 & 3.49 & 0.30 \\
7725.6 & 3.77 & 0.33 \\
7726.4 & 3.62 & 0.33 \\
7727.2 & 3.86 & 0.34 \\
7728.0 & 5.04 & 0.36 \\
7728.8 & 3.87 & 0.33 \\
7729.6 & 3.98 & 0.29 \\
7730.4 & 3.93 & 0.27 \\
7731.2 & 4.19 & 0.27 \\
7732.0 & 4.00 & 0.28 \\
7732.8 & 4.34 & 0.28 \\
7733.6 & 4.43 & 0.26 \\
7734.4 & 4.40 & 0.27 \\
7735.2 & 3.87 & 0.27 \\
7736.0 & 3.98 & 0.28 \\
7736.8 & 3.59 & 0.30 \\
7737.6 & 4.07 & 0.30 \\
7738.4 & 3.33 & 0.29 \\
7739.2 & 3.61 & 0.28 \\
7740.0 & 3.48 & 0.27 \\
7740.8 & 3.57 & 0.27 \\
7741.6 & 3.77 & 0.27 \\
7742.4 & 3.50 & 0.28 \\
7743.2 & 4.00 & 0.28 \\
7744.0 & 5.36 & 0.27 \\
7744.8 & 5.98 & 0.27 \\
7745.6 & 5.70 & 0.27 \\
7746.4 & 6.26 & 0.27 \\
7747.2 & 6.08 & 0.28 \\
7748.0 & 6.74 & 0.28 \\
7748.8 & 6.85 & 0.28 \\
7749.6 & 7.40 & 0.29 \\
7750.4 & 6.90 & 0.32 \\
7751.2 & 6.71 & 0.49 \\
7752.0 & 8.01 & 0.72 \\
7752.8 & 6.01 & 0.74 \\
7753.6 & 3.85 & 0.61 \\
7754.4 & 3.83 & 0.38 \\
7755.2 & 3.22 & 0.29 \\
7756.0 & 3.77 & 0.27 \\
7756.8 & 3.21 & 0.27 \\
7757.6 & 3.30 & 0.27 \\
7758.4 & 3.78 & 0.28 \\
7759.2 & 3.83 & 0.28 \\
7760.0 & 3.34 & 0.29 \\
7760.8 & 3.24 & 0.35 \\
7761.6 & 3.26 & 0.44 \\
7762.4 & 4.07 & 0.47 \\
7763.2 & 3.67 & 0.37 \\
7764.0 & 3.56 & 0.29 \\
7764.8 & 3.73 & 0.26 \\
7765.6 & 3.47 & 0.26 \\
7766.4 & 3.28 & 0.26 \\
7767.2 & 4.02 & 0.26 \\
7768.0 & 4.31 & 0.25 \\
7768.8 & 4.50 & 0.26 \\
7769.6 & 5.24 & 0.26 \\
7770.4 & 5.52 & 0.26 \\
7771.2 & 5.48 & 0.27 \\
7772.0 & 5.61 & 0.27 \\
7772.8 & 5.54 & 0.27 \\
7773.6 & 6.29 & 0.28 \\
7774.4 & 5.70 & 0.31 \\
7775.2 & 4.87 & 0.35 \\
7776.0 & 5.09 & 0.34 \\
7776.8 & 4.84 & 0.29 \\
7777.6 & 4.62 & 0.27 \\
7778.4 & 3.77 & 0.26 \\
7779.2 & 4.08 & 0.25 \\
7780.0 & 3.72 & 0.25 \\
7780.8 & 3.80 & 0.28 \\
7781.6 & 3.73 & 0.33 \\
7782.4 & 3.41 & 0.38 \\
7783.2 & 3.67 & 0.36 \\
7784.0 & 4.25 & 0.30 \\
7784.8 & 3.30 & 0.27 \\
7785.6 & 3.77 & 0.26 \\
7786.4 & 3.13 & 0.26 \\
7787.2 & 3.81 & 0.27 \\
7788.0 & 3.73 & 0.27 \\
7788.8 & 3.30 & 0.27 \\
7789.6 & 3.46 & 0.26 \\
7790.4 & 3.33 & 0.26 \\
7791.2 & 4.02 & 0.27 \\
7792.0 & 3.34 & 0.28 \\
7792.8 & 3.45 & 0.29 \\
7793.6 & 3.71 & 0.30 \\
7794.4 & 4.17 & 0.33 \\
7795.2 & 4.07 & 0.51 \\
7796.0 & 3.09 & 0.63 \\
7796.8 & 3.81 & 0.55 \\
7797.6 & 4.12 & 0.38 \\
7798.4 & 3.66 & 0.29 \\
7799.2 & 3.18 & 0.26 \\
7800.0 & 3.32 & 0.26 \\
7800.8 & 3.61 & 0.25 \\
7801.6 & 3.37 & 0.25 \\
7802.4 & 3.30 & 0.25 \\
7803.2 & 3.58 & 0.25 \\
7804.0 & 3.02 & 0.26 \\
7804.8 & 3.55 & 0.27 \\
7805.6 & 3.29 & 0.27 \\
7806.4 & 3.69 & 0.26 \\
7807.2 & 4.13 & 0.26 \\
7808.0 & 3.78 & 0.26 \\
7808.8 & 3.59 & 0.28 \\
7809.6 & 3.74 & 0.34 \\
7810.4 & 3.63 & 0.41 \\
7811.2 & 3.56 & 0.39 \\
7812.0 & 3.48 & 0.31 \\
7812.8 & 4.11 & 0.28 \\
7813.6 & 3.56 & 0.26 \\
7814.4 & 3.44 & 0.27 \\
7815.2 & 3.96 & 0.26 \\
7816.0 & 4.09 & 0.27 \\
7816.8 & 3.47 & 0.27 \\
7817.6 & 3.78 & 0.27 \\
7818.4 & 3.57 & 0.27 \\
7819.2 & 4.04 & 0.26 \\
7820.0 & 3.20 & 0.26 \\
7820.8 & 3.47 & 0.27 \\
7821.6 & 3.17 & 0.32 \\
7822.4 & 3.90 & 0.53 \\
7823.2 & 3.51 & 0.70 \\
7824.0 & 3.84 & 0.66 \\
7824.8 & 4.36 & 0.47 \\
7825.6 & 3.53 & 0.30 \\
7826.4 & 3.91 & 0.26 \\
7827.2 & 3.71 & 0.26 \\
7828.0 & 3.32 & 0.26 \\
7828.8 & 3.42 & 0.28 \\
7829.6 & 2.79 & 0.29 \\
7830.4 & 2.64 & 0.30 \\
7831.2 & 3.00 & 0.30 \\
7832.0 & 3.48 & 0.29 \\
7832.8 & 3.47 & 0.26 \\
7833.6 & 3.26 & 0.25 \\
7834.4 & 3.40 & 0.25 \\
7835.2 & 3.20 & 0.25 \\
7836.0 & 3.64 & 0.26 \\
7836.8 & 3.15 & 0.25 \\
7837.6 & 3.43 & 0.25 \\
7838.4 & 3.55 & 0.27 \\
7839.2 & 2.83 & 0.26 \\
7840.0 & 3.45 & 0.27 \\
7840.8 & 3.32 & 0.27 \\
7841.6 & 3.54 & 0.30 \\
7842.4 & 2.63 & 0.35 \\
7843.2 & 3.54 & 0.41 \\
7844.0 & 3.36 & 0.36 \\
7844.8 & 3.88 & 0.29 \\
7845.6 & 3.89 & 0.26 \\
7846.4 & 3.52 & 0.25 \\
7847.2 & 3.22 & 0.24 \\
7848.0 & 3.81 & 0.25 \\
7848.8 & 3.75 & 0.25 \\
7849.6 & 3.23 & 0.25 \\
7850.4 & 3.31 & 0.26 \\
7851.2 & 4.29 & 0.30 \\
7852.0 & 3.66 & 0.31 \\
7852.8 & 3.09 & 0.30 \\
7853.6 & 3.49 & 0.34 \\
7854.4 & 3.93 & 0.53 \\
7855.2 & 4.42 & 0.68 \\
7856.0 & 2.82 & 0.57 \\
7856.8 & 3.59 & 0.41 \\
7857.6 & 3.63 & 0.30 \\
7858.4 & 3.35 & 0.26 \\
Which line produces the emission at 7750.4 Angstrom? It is Halpha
